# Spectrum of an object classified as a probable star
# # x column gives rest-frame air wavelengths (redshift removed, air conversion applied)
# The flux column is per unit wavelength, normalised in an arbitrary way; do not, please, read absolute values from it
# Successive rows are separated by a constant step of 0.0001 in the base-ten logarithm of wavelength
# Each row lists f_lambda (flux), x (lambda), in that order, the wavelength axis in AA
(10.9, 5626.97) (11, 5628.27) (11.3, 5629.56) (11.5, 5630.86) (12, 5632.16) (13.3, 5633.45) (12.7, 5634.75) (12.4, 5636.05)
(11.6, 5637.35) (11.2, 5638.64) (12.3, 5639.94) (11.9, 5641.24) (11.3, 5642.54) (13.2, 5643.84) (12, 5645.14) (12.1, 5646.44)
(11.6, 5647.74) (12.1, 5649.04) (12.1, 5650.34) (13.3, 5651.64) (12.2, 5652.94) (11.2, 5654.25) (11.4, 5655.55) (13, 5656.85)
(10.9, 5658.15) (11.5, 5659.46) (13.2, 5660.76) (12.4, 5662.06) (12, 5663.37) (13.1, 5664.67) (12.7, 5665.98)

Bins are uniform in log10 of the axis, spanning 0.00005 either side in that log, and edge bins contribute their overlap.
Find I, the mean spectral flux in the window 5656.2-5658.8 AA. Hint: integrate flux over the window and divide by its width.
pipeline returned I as 12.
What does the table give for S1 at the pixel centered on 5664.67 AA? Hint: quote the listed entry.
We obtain 13.1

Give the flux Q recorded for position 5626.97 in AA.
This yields 10.9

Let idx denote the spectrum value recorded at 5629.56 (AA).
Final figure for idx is 11.3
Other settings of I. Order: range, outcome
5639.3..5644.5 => 12.2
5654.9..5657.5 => 12.2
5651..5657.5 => 12.2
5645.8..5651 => 12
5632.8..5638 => 12.5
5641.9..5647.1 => 12.1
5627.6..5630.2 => 11.2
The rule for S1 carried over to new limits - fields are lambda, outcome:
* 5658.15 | 10.9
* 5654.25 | 11.2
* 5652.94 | 12.2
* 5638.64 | 11.2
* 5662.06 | 12.4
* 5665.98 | 12.7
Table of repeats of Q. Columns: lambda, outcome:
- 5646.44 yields 12.1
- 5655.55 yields 11.4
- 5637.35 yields 11.6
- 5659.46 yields 11.5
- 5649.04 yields 12.1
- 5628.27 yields 11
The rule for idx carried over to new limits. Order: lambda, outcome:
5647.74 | 11.6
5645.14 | 12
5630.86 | 11.5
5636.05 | 12.4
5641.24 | 11.9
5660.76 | 13.2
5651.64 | 13.3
